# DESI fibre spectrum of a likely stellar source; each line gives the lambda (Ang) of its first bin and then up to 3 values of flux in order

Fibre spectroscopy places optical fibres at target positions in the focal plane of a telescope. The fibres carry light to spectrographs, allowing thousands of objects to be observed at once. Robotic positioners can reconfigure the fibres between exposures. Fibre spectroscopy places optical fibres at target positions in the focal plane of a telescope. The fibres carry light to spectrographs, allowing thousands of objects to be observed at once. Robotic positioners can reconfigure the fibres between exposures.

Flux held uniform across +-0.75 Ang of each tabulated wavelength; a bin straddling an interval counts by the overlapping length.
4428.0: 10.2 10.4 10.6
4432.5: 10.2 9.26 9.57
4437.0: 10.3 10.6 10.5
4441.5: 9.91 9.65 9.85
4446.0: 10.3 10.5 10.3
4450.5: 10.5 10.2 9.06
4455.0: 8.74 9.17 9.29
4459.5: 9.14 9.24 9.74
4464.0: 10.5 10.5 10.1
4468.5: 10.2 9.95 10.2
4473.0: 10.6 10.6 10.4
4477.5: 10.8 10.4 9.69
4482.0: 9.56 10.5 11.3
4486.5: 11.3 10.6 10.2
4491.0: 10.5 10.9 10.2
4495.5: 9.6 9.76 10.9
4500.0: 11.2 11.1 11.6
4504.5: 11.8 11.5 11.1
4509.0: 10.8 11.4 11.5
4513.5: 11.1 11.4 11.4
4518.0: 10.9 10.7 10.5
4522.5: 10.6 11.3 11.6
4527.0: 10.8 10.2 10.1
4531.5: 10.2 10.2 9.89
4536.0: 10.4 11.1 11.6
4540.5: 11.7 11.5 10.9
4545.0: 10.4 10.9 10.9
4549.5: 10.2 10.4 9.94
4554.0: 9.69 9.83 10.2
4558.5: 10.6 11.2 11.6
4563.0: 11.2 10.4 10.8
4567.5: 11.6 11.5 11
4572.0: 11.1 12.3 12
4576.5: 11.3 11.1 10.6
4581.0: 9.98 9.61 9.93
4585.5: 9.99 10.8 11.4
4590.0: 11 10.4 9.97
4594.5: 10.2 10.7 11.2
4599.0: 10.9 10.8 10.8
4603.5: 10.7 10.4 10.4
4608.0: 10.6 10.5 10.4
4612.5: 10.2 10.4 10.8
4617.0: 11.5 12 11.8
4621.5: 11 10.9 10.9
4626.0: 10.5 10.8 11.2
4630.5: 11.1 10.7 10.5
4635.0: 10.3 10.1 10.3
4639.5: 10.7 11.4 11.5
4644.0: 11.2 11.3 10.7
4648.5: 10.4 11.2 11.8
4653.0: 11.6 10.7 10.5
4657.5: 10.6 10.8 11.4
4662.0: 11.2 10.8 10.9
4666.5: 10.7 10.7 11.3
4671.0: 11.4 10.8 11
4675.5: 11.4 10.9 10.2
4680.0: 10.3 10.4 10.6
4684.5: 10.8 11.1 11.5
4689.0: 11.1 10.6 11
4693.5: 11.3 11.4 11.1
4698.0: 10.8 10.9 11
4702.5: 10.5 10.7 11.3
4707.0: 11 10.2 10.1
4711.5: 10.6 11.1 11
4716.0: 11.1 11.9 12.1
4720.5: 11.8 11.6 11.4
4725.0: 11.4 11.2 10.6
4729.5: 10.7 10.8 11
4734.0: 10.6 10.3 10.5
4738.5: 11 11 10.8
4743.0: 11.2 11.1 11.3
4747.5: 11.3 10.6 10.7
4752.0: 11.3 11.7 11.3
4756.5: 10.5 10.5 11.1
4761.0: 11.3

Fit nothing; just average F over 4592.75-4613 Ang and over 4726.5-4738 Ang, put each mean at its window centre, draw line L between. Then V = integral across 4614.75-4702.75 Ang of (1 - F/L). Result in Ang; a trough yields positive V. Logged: -2.71 Ang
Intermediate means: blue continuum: 10.6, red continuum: 10.7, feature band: 11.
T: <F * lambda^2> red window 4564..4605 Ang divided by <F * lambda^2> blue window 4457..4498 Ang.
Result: 1.1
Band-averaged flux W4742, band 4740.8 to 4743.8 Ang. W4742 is 11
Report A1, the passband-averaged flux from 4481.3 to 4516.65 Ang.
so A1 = 10.9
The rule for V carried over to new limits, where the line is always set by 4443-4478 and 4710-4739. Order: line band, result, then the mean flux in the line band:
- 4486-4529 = -3.1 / 10.9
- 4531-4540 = -0.3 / 10.6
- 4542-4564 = -0.5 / 10.6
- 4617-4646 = -0.8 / 11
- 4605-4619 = -0.1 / 10.7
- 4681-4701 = -0.1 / 11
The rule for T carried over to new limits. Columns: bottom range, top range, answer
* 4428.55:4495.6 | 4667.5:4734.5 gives 1.20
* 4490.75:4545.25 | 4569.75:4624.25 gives 1.03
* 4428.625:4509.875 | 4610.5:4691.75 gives 1.15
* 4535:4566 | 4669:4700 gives 1.08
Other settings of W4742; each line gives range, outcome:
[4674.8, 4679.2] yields 10.8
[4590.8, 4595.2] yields 10.2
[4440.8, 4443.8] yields 9.78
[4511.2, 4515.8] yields 11.3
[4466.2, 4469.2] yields 10.2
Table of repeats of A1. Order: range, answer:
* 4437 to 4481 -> 10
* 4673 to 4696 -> 10.9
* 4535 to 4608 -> 10.8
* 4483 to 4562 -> 10.8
